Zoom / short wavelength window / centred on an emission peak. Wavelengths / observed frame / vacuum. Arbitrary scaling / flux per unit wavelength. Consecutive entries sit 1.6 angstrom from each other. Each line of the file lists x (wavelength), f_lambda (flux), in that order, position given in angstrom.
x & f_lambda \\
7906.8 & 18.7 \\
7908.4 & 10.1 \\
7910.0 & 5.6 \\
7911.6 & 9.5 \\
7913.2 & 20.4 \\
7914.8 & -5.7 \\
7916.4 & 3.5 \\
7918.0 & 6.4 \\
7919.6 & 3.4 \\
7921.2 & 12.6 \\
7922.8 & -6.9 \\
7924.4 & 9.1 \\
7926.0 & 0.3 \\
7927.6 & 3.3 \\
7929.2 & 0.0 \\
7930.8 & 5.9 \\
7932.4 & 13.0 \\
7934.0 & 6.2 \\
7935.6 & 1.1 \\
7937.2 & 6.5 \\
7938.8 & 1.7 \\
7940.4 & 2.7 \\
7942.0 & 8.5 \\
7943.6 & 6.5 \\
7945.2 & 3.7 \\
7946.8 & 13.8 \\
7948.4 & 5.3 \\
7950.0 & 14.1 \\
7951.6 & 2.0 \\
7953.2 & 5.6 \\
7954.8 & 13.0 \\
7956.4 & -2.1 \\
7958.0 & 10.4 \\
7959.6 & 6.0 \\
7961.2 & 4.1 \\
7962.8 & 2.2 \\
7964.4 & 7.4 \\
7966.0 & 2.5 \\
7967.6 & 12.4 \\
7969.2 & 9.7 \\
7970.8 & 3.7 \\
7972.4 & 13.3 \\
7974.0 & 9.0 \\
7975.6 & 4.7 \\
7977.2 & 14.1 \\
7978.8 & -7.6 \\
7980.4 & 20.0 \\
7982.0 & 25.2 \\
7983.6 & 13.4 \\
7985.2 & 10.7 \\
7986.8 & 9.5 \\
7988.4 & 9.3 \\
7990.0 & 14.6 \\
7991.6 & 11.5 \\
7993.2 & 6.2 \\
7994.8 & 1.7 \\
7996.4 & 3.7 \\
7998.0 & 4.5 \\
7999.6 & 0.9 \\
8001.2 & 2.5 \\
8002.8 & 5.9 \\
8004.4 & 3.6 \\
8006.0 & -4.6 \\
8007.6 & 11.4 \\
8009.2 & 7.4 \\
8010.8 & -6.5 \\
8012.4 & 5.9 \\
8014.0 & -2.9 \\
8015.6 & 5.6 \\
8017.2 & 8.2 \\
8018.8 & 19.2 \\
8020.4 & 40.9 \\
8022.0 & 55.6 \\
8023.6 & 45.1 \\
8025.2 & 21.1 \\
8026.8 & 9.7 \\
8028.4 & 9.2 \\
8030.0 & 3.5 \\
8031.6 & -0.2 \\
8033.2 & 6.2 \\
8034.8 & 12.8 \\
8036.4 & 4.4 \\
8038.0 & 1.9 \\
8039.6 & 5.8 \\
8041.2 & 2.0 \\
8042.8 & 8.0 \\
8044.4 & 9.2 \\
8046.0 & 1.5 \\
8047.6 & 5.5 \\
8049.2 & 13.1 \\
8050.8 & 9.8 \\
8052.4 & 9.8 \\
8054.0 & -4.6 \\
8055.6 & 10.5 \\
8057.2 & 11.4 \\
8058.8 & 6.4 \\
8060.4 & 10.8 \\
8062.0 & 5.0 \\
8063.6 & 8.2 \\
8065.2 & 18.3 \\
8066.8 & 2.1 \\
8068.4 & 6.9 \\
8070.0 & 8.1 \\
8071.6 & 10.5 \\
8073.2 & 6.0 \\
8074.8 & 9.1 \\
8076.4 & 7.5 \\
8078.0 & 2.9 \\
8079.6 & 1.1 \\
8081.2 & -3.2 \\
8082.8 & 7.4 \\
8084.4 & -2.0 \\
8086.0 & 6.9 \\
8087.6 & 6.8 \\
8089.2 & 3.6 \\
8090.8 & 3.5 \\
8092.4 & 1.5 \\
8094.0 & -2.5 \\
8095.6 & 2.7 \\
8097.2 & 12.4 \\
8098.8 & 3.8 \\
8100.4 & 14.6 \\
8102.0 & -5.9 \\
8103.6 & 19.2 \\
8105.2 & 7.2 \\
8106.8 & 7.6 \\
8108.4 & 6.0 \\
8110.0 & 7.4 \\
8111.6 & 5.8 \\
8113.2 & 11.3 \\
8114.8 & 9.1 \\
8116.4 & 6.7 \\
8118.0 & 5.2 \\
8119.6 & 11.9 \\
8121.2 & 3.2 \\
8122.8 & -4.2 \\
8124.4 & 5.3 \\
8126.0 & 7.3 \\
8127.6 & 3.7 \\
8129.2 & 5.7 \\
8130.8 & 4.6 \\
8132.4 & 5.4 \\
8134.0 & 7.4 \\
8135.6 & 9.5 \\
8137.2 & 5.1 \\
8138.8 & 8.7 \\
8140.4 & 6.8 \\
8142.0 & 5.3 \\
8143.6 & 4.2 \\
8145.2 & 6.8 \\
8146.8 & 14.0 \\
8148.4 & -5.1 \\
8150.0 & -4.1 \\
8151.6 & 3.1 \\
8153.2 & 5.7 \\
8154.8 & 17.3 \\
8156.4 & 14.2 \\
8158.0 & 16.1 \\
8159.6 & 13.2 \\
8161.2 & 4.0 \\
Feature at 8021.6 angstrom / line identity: H-beta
